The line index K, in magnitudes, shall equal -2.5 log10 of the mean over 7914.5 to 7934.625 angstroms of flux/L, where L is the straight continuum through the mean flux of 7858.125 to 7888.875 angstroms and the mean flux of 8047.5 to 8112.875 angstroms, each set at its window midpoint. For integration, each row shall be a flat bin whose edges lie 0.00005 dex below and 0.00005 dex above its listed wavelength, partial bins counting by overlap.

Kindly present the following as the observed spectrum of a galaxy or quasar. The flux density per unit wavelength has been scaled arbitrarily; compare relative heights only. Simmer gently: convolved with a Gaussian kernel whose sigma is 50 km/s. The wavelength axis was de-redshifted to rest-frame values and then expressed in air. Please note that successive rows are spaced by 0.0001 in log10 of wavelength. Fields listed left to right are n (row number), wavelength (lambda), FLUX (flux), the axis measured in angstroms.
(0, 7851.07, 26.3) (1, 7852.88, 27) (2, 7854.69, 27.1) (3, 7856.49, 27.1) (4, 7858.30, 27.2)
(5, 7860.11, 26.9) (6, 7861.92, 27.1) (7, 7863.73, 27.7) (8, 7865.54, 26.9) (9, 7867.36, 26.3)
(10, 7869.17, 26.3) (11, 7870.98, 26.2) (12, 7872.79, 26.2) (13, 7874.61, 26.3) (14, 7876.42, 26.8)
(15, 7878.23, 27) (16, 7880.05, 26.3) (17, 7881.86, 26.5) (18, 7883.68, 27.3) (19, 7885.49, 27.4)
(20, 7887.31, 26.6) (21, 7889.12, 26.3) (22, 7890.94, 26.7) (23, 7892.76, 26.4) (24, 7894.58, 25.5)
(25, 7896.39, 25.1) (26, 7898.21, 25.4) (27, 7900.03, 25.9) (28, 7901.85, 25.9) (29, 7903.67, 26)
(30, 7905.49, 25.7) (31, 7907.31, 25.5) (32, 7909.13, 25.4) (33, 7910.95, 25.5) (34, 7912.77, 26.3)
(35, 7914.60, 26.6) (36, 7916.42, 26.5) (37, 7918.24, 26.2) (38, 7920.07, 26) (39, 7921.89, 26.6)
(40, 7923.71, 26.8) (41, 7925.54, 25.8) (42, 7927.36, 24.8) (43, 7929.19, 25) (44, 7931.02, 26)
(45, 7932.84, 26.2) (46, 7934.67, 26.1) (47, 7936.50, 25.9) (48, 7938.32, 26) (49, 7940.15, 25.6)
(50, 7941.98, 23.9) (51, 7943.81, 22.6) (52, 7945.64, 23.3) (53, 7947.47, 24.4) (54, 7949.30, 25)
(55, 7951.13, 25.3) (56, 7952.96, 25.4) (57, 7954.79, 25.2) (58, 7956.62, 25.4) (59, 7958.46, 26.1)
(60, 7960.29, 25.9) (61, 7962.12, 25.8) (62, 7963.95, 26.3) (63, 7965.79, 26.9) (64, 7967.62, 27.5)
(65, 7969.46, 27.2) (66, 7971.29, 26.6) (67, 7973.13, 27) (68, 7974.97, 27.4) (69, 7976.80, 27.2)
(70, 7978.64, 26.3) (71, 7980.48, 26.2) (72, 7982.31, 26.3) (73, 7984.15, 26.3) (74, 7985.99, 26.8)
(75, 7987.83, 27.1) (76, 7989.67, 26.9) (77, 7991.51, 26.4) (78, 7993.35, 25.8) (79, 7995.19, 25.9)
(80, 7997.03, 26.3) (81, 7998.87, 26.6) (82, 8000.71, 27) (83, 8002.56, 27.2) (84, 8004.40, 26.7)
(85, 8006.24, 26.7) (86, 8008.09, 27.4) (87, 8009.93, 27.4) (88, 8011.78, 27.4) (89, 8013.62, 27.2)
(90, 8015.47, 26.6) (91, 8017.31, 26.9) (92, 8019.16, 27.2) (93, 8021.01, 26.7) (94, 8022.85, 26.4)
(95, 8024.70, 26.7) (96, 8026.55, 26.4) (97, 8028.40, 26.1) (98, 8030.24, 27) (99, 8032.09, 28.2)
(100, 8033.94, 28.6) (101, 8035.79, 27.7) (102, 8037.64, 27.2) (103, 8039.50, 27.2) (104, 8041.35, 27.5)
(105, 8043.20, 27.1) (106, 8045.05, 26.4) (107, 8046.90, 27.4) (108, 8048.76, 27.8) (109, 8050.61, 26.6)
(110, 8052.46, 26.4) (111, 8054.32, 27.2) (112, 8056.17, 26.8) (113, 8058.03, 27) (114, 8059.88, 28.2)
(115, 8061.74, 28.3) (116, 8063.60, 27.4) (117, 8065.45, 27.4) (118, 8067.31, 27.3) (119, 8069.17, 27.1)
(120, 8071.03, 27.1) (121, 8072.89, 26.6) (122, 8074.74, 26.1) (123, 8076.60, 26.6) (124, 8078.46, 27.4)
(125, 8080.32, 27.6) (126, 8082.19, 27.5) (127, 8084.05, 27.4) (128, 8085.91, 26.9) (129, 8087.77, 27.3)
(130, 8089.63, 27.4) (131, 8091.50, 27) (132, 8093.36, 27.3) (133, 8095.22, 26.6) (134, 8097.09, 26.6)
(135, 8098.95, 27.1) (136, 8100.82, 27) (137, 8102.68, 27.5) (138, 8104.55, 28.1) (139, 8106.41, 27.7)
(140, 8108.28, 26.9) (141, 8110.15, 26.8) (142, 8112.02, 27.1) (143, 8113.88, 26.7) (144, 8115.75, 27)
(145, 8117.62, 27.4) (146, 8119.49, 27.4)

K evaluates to 0.03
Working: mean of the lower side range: 26.7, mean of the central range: 26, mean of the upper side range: 27.2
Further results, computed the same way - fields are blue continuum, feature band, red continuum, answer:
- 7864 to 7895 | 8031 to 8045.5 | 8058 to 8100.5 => -0.02 mag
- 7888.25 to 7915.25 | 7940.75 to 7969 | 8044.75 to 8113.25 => 0.04 mag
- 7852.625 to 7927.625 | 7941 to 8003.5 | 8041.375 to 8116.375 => 0.03 mag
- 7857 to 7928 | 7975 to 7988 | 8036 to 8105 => 0.00 mag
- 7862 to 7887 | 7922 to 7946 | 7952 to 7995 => 0.05 mag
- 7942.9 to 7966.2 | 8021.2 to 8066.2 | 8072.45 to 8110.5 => -0.03 mag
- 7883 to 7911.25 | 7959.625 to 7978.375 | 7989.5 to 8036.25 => -0.01 mag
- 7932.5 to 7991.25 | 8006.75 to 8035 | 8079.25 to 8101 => -0.02 mag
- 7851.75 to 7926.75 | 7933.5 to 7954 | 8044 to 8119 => 0.07 mag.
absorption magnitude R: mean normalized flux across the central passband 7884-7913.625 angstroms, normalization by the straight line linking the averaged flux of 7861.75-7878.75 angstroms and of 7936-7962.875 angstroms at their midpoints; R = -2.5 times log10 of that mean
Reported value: 0.00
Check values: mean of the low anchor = 26.7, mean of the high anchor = 25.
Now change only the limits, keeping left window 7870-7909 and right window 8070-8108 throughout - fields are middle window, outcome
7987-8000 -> 0.01 mag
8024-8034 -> -0.01 mag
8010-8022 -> -0.01 mag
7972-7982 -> -0.01 mag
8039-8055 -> 0.00 mag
